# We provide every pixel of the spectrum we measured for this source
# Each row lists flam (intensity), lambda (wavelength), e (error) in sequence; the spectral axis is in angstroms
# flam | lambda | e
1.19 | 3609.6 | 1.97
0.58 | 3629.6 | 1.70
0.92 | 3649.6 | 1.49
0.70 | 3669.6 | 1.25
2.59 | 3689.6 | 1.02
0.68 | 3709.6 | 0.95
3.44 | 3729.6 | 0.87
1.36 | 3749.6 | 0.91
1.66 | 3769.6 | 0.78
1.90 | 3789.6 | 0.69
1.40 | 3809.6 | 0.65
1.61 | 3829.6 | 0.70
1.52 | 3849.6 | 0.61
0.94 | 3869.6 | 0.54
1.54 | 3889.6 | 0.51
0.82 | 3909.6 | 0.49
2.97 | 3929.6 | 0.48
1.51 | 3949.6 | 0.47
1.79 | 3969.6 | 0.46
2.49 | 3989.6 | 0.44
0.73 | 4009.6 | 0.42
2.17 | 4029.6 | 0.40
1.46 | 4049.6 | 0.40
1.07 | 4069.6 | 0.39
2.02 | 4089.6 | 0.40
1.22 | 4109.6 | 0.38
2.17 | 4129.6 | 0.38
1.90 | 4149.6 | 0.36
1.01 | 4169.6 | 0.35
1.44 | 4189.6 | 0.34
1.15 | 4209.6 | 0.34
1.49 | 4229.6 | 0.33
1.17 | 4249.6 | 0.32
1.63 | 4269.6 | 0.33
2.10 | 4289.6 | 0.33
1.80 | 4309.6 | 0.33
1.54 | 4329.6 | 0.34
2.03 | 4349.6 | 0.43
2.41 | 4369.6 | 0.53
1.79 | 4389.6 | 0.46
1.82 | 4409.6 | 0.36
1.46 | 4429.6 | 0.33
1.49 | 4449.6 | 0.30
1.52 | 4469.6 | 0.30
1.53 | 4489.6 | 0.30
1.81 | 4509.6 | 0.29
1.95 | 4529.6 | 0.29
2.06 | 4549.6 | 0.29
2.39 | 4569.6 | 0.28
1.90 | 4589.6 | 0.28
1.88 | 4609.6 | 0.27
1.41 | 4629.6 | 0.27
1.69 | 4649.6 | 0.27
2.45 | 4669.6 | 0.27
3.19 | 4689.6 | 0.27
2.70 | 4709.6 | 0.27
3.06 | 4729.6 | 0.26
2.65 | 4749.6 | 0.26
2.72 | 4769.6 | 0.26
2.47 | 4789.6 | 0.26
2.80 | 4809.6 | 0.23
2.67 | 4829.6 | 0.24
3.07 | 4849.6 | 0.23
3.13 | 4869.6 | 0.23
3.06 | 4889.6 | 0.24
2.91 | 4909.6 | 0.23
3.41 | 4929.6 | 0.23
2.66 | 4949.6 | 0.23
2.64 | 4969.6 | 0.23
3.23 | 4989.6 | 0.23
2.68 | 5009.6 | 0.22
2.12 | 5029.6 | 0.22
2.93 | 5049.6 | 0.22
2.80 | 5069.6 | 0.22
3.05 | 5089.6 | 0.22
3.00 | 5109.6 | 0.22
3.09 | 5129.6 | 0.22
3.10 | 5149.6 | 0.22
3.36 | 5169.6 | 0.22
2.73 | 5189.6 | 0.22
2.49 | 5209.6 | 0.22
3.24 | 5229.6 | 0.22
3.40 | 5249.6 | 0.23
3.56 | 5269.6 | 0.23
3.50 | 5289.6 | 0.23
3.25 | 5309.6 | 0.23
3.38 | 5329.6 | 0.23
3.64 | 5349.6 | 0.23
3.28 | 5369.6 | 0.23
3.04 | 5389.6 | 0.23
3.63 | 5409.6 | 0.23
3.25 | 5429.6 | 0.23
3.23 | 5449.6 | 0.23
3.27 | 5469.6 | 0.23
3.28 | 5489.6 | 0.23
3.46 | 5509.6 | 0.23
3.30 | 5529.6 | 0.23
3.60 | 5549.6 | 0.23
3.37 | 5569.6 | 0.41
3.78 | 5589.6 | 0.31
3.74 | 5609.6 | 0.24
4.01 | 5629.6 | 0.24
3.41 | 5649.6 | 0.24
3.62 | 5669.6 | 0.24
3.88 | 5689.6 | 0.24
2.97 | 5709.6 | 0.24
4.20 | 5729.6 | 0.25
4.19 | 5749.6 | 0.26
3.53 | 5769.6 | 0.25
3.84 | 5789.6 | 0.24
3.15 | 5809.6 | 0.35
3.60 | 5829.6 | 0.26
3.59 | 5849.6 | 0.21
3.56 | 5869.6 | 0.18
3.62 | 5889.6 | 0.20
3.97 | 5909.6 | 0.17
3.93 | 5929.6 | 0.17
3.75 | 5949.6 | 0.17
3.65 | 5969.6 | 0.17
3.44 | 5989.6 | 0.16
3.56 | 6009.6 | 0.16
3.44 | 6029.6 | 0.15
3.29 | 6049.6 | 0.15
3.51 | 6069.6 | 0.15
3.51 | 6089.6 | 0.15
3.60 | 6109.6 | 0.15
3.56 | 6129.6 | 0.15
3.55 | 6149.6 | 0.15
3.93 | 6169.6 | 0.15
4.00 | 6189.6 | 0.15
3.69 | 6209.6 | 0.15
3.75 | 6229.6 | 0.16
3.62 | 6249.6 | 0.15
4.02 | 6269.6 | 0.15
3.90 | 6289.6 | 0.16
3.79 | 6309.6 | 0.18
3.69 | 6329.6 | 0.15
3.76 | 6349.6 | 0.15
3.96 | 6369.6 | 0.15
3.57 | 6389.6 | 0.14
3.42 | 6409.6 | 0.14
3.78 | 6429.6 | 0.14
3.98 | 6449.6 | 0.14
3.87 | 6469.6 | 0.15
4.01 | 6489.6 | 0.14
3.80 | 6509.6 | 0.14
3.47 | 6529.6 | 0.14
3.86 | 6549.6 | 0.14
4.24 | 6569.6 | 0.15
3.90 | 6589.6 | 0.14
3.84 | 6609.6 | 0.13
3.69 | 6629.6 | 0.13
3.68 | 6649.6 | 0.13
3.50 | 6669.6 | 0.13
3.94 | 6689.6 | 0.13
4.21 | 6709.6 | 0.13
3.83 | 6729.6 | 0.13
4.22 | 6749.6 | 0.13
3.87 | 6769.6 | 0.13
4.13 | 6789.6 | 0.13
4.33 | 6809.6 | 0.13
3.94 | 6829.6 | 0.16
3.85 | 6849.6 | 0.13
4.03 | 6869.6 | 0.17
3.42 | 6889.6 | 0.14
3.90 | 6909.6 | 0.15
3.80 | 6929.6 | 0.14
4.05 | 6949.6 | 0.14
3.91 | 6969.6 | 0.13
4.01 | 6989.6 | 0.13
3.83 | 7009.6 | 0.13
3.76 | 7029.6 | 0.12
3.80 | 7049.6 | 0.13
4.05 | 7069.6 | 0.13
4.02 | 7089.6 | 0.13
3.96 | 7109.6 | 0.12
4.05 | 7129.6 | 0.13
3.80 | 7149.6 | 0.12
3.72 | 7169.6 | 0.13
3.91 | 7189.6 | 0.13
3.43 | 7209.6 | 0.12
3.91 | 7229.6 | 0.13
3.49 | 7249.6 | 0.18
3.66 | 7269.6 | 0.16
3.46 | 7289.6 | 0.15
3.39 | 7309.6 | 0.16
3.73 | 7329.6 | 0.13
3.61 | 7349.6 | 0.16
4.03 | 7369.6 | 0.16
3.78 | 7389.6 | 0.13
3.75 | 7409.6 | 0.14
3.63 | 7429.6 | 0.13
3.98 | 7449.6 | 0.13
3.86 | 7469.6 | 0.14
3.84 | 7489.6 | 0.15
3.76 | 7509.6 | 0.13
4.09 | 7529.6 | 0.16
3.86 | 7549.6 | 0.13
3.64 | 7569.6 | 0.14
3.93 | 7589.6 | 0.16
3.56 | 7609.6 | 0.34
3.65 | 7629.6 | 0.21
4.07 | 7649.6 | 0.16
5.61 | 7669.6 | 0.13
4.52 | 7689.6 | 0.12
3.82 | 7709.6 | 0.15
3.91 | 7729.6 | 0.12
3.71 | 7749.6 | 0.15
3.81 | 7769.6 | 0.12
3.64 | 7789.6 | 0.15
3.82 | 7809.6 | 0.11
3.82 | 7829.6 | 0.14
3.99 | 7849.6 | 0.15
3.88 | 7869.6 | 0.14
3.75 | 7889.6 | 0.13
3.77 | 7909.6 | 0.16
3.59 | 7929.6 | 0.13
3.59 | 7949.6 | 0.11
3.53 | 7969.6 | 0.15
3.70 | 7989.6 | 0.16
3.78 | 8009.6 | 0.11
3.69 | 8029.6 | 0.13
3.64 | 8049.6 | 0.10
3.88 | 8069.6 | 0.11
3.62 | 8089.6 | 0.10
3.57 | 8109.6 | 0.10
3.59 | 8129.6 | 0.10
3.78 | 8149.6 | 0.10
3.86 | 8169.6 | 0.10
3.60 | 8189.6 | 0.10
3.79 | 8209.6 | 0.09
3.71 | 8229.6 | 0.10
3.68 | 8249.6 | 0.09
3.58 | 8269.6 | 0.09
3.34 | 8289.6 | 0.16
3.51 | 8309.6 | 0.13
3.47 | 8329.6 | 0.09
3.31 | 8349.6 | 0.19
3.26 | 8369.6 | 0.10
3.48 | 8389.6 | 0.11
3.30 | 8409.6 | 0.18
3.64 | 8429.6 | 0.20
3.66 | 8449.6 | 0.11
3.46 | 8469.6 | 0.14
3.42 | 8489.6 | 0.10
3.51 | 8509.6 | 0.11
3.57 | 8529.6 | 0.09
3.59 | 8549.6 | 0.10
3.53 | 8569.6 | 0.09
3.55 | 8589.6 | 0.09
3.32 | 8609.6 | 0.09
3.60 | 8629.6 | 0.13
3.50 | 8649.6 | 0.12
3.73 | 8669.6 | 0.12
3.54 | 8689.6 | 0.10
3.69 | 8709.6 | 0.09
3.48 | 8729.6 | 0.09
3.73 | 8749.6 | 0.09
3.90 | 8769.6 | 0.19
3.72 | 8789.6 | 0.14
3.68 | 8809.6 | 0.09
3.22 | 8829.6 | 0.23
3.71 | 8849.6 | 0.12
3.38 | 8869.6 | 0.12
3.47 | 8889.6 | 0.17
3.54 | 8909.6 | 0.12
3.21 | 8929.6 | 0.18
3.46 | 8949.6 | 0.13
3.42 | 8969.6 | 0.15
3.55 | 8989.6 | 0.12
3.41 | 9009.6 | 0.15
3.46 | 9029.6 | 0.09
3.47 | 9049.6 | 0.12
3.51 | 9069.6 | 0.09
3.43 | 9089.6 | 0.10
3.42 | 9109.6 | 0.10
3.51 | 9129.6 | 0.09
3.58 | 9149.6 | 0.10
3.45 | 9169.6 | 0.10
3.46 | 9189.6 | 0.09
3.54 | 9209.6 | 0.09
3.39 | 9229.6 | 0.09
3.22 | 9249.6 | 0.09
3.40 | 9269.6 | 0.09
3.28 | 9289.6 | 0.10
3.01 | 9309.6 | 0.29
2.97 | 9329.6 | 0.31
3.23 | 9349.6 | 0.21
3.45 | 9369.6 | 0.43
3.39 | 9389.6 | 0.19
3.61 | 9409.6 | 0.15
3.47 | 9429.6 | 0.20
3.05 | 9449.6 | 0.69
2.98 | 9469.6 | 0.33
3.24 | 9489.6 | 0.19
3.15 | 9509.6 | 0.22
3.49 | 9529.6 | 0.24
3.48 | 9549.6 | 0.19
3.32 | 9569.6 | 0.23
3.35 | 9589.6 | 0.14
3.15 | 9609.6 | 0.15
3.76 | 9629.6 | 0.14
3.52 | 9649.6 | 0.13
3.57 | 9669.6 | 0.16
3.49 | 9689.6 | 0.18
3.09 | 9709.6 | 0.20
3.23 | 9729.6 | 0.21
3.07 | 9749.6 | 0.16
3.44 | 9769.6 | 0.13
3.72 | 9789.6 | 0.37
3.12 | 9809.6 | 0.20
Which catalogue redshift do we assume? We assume 0.169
